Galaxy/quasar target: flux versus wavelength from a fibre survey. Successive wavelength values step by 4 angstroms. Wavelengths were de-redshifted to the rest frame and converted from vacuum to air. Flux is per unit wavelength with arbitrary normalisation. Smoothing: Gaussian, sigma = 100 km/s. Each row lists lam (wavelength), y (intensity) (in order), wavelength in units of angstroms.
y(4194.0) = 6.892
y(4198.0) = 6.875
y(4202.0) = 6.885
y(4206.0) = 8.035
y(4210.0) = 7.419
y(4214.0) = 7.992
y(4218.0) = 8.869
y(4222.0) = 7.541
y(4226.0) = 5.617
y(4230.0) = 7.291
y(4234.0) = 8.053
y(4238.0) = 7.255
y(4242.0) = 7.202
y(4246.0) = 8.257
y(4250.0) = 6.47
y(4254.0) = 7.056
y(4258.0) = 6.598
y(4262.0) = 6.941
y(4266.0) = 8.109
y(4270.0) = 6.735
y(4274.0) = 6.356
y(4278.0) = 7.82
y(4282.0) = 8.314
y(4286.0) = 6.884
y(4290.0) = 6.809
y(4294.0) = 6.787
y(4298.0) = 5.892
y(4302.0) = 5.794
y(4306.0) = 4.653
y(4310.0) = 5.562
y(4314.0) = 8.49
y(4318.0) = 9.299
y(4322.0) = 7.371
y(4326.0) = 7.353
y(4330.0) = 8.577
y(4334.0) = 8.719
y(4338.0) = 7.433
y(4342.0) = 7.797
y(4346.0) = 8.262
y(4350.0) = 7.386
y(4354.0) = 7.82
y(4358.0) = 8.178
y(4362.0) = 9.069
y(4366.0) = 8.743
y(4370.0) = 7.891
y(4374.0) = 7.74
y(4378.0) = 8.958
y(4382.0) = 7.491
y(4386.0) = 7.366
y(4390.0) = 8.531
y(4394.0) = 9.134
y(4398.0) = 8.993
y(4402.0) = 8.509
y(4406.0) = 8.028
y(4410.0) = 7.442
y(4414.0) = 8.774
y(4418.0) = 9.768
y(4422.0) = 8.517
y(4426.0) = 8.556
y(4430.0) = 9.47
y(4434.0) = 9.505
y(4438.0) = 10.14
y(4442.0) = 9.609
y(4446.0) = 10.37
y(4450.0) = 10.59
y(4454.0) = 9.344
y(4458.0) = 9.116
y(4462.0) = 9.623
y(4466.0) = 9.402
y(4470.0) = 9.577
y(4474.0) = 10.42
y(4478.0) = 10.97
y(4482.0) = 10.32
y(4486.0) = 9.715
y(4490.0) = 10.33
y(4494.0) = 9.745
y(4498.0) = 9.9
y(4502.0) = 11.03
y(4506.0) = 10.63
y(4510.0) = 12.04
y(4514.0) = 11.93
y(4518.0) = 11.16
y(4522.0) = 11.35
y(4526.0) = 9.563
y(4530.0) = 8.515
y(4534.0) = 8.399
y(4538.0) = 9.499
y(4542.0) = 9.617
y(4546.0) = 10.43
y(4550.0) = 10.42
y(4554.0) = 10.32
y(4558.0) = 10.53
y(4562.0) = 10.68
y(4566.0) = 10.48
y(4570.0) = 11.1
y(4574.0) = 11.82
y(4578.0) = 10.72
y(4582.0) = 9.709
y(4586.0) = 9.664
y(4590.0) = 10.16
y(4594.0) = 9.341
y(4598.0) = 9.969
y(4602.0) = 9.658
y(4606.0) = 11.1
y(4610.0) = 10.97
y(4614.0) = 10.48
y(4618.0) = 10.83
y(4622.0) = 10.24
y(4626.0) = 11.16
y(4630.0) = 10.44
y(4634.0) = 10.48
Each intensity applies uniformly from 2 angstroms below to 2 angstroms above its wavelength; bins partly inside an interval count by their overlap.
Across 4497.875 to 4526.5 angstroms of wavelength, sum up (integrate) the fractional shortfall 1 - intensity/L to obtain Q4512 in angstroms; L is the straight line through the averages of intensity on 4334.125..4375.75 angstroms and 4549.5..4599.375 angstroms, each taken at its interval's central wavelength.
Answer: -4.0 angstroms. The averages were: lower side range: 8.06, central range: 11.1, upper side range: 10.4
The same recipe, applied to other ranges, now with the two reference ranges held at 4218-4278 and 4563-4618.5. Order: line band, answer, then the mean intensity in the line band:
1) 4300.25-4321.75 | 2.7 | 6.82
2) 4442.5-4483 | -3.2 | 9.95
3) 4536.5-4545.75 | 0.2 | 9.73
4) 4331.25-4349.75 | 0.1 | 8.01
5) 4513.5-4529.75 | -1.5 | 10.6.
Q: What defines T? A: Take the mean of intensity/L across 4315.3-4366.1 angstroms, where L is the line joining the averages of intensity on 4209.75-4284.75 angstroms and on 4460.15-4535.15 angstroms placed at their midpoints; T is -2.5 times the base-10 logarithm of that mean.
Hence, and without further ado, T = 0.04 mag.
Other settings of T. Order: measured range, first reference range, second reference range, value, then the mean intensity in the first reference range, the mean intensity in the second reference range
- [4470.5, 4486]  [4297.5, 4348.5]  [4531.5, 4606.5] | -0.14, 7.37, 10.2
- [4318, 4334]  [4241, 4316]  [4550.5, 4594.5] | -0.09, 6.88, 10.4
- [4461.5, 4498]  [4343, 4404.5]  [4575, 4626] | -0.09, 8.26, 10.3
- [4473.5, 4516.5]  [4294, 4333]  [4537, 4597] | -0.14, 7.03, 10.3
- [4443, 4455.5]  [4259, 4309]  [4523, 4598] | -0.16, 6.73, 10.1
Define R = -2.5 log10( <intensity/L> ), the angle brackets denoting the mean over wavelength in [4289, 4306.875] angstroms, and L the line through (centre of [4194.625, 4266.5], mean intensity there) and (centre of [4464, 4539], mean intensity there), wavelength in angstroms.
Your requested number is 0.31 mag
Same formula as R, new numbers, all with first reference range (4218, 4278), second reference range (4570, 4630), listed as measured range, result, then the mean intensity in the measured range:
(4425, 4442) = -0.07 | 9.49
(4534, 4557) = 0.00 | 9.93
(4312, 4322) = -0.10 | 8.59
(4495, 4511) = -0.13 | 10.8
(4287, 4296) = 0.12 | 6.81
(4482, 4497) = -0.06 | 9.98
